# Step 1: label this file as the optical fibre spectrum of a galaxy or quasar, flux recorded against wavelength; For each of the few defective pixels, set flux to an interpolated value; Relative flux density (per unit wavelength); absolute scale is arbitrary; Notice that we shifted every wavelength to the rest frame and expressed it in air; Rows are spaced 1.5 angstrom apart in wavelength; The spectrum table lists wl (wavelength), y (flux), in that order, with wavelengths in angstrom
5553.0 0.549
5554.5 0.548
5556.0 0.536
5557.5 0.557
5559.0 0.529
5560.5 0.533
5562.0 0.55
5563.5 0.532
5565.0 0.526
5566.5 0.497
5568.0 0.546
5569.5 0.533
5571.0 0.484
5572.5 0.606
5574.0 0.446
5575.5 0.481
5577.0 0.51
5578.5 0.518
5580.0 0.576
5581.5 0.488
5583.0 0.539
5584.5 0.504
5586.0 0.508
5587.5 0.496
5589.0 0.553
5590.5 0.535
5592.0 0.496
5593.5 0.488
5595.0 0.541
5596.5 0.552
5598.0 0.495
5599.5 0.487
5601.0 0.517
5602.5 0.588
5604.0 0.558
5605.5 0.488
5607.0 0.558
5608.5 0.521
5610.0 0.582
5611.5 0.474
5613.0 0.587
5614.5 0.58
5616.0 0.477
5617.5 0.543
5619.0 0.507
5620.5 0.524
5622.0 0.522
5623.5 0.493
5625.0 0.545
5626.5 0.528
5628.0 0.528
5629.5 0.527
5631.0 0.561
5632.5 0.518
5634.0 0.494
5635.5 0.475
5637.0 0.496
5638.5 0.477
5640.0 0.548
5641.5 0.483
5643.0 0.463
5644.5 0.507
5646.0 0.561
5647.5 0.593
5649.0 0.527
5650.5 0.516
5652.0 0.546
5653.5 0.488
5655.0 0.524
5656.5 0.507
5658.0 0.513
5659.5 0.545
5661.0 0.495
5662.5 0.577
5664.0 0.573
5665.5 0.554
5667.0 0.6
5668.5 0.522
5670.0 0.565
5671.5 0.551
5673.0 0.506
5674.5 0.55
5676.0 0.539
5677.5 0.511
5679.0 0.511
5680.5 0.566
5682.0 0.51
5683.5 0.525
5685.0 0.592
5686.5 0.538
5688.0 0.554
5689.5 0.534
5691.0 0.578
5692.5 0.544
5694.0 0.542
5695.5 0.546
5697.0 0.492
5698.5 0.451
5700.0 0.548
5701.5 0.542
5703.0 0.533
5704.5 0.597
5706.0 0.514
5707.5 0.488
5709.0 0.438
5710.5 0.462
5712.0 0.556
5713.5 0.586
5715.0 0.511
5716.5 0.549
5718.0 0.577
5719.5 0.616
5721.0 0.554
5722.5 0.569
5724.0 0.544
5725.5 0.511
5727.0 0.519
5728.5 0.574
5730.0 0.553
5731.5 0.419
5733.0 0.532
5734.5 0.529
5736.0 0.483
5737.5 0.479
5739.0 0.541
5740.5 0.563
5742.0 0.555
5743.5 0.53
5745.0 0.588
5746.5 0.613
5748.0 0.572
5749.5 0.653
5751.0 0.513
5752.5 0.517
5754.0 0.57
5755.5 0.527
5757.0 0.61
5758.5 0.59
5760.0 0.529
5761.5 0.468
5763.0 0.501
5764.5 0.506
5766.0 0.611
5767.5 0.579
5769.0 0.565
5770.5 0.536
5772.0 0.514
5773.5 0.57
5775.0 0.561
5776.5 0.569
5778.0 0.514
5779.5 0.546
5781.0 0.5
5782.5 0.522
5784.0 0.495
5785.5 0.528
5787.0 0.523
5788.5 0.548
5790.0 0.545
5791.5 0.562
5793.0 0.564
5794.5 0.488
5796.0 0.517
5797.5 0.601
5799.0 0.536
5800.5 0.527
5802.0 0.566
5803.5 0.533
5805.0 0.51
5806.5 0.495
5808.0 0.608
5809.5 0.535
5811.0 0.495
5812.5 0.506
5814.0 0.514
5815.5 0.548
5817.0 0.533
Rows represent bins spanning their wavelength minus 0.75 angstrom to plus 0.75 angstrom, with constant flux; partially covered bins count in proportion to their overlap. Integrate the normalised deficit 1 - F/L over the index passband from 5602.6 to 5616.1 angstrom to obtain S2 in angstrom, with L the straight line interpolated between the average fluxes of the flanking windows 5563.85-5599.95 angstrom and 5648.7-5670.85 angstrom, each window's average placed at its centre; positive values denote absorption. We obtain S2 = -0.44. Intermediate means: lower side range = 0.517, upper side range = 0.537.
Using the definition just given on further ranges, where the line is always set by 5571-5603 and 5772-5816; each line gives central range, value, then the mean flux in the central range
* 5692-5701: 0.1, 0.52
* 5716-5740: -0.2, 0.534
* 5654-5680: -0.6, 0.538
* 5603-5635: -0.5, 0.529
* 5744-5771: -1.3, 0.558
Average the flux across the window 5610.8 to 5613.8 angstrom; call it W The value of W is 0.532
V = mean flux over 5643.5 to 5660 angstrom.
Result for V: 0.528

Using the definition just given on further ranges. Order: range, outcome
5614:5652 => 0.52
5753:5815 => 0.539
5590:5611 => 0.528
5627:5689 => 0.53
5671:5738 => 0.532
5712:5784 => 0.545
